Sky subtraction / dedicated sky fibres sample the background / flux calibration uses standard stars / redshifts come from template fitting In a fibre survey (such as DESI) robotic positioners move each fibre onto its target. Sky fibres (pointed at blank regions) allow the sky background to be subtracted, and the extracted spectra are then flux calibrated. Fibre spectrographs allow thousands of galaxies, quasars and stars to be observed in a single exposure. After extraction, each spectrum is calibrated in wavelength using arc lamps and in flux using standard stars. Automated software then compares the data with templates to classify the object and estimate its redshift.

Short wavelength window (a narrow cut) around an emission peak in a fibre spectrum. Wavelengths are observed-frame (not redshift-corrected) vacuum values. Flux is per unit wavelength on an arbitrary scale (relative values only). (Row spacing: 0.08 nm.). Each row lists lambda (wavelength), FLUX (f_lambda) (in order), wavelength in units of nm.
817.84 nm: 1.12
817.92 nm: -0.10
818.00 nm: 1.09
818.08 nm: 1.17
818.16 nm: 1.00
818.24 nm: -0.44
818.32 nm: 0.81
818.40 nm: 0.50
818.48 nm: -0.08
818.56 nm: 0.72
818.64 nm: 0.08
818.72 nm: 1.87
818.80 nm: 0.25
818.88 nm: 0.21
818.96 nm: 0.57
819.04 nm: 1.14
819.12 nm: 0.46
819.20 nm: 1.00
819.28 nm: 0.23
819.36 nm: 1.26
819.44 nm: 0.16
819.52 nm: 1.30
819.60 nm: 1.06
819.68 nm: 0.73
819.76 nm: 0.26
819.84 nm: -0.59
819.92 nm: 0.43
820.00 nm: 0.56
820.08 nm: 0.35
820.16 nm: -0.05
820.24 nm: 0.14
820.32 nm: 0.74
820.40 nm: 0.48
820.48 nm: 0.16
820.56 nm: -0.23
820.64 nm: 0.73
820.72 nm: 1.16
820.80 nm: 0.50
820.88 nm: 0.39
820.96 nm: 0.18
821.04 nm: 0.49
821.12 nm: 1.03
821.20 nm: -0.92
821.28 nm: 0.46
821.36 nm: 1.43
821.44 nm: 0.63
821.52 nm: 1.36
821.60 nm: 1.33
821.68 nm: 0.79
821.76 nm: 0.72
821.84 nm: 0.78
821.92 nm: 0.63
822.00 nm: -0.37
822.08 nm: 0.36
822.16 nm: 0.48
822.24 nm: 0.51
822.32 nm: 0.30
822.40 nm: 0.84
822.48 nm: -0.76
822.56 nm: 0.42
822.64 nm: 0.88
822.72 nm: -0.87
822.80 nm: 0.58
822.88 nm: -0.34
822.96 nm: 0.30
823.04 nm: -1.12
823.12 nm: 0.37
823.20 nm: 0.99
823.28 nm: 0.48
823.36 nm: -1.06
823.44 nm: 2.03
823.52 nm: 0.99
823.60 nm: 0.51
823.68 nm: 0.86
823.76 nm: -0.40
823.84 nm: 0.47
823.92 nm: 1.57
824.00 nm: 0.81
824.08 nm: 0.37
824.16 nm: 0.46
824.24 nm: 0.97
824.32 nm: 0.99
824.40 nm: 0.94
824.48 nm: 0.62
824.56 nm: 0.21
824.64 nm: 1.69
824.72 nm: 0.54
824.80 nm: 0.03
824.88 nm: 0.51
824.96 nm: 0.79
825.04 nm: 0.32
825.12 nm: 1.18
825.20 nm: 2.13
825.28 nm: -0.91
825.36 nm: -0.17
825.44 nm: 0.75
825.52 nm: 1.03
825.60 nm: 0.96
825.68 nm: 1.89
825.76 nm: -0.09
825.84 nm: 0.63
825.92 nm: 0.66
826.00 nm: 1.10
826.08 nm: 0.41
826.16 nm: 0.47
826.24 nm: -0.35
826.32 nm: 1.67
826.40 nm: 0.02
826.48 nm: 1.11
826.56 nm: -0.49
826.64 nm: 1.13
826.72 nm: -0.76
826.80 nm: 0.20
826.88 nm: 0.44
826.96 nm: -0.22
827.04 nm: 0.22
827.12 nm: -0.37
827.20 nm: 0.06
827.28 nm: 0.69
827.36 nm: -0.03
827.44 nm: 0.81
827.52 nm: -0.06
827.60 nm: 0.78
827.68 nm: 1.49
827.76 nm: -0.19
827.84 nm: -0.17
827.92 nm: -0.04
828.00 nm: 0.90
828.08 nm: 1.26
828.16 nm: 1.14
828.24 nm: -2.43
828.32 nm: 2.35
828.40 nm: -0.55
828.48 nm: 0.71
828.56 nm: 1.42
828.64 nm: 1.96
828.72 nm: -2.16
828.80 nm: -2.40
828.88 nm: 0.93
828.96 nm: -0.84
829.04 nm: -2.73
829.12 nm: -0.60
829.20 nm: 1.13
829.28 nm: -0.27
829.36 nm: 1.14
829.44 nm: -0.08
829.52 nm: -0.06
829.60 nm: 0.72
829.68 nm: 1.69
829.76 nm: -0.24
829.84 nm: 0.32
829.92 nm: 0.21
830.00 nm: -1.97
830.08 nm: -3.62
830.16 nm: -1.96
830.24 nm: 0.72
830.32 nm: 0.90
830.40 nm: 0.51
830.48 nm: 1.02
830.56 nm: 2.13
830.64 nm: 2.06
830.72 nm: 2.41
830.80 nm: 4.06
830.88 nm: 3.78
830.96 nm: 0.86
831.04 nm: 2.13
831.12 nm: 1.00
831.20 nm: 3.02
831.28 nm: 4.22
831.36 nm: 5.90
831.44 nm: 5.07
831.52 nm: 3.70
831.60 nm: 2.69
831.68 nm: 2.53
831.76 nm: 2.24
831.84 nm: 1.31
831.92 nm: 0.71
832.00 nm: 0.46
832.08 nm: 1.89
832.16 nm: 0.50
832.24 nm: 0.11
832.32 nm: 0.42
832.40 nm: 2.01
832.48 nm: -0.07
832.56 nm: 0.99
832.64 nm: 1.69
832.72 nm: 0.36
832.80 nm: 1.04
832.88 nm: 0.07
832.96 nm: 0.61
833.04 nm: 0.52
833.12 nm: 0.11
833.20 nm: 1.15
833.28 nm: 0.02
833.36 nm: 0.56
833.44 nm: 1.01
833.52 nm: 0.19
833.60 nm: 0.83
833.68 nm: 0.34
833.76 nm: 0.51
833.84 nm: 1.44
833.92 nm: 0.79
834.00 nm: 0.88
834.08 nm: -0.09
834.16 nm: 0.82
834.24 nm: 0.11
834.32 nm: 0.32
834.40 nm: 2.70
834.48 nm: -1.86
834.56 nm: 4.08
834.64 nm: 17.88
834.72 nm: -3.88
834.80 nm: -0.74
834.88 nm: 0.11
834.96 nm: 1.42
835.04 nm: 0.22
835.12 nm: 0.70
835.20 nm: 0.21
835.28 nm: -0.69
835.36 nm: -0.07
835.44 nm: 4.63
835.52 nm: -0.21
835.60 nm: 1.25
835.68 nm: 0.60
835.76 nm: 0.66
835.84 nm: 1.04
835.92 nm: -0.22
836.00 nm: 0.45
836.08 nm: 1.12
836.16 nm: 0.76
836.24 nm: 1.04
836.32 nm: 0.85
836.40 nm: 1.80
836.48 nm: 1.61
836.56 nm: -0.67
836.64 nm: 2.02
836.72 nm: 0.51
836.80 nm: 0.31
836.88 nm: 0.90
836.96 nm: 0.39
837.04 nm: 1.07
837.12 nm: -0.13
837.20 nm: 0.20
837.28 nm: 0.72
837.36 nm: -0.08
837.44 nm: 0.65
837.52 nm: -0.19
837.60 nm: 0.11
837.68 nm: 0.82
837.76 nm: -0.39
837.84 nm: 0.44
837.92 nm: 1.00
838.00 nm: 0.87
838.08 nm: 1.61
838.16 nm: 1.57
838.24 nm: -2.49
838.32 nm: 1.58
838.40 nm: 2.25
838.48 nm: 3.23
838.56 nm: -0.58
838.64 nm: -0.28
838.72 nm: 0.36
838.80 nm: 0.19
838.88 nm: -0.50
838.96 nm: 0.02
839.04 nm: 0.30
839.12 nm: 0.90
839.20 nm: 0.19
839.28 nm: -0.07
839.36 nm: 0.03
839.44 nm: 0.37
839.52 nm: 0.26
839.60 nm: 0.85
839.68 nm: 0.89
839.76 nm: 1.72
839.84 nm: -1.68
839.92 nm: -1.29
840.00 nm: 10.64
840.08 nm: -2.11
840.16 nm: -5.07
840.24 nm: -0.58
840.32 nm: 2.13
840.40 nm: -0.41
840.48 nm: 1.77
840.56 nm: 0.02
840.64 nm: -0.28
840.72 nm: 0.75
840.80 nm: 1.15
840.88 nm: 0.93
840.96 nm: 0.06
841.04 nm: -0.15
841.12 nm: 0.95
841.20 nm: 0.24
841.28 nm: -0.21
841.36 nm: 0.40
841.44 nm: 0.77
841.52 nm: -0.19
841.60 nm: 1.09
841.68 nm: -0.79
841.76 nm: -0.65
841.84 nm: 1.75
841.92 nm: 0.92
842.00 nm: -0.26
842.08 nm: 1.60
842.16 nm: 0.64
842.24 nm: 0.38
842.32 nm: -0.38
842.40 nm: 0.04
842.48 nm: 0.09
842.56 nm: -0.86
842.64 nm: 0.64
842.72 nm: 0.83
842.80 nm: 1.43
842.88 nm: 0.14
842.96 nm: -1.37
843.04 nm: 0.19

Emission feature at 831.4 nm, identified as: [O II]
